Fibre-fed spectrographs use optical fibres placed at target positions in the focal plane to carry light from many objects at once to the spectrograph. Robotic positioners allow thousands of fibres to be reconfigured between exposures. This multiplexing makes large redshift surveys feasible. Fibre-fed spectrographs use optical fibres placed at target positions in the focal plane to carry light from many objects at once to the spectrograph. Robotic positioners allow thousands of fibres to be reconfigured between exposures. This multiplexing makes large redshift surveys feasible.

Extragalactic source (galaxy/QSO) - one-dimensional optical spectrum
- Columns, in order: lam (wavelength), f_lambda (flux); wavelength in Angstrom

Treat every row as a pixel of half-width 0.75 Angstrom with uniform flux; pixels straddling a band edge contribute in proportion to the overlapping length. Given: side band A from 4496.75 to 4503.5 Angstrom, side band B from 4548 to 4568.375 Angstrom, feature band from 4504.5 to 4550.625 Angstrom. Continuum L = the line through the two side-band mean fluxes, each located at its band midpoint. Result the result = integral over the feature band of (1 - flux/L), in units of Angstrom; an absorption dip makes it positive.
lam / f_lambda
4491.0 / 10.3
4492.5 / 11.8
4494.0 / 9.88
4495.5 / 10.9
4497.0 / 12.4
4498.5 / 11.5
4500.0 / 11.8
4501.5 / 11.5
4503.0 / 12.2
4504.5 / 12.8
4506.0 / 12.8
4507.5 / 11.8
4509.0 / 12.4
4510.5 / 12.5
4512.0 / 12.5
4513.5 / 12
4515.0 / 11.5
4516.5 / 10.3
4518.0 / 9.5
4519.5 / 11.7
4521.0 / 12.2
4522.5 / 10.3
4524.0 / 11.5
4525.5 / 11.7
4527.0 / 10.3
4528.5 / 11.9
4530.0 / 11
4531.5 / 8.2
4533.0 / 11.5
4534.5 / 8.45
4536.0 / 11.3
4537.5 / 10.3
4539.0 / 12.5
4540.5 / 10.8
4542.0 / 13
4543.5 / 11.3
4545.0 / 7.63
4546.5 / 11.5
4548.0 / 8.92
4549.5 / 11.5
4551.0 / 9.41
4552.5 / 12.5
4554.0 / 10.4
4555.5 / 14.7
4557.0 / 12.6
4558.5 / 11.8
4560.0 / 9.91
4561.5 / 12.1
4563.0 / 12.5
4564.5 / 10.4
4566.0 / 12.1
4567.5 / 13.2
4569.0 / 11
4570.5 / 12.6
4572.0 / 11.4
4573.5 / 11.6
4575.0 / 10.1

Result 2.5 Angstrom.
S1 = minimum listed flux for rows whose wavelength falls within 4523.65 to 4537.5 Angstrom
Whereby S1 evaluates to 8.2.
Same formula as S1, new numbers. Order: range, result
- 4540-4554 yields 7.63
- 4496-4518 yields 9.5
